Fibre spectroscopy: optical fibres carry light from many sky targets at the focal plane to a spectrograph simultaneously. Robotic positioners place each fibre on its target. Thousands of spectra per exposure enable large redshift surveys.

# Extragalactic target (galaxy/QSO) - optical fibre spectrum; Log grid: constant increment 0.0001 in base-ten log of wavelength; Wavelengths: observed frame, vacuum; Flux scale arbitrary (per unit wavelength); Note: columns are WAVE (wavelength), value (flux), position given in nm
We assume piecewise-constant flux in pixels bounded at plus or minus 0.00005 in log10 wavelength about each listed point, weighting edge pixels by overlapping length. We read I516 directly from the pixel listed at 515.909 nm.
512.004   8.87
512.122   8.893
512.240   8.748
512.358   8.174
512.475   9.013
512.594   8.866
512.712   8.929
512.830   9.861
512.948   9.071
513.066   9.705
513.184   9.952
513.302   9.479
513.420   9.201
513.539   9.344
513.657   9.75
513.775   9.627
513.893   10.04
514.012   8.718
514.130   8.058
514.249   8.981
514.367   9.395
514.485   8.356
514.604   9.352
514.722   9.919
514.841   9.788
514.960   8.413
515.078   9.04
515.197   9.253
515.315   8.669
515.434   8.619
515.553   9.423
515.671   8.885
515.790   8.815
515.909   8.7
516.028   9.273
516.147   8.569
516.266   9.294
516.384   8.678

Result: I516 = 8.7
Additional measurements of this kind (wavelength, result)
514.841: 9.788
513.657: 9.75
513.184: 9.952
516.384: 8.678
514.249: 8.981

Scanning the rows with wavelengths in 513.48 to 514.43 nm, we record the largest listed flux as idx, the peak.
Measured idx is 10.04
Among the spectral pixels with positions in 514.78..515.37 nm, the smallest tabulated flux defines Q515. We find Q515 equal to 8.413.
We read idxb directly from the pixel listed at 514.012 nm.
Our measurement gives 8.718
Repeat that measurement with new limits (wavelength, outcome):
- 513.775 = 9.627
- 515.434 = 8.619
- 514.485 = 8.356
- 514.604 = 9.352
